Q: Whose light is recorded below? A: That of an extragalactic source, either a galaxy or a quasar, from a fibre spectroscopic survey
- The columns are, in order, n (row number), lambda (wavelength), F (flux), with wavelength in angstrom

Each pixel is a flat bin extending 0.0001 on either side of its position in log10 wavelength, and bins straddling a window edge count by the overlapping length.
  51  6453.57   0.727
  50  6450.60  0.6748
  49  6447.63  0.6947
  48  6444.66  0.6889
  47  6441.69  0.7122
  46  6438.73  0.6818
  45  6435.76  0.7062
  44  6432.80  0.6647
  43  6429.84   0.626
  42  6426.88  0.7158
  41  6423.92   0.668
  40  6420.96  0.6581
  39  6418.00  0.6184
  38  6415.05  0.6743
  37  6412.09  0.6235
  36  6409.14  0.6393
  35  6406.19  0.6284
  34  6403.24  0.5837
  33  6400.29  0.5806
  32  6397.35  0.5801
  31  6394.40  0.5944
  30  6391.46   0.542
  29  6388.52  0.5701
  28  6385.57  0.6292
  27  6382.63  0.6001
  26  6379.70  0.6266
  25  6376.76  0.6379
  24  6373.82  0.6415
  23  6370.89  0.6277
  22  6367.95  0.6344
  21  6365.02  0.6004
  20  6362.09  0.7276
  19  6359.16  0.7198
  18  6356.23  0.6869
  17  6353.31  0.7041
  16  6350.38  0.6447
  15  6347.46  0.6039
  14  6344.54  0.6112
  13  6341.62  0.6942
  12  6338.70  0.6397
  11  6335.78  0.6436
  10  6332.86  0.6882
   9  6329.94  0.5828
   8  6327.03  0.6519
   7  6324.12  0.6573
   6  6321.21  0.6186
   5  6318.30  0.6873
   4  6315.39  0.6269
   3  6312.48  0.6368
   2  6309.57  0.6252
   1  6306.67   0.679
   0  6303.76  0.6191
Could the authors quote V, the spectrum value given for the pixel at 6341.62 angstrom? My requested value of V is 0.6942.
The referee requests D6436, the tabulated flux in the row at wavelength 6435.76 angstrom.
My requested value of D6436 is 0.7062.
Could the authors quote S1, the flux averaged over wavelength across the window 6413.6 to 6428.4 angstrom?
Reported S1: 0.667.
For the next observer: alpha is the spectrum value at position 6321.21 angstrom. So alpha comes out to 0.6186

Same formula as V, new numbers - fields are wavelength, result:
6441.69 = 0.7122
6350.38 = 0.6447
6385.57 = 0.6292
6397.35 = 0.5801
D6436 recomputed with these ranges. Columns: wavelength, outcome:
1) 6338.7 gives 0.6397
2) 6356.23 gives 0.6869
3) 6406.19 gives 0.6284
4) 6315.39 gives 0.6269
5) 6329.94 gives 0.5828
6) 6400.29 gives 0.5806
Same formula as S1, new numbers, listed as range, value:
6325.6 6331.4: 0.617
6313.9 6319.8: 0.656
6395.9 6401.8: 0.581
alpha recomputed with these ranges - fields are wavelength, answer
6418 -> 0.6184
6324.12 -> 0.6573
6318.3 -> 0.6873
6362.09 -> 0.7276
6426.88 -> 0.7158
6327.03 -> 0.6519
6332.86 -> 0.6882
